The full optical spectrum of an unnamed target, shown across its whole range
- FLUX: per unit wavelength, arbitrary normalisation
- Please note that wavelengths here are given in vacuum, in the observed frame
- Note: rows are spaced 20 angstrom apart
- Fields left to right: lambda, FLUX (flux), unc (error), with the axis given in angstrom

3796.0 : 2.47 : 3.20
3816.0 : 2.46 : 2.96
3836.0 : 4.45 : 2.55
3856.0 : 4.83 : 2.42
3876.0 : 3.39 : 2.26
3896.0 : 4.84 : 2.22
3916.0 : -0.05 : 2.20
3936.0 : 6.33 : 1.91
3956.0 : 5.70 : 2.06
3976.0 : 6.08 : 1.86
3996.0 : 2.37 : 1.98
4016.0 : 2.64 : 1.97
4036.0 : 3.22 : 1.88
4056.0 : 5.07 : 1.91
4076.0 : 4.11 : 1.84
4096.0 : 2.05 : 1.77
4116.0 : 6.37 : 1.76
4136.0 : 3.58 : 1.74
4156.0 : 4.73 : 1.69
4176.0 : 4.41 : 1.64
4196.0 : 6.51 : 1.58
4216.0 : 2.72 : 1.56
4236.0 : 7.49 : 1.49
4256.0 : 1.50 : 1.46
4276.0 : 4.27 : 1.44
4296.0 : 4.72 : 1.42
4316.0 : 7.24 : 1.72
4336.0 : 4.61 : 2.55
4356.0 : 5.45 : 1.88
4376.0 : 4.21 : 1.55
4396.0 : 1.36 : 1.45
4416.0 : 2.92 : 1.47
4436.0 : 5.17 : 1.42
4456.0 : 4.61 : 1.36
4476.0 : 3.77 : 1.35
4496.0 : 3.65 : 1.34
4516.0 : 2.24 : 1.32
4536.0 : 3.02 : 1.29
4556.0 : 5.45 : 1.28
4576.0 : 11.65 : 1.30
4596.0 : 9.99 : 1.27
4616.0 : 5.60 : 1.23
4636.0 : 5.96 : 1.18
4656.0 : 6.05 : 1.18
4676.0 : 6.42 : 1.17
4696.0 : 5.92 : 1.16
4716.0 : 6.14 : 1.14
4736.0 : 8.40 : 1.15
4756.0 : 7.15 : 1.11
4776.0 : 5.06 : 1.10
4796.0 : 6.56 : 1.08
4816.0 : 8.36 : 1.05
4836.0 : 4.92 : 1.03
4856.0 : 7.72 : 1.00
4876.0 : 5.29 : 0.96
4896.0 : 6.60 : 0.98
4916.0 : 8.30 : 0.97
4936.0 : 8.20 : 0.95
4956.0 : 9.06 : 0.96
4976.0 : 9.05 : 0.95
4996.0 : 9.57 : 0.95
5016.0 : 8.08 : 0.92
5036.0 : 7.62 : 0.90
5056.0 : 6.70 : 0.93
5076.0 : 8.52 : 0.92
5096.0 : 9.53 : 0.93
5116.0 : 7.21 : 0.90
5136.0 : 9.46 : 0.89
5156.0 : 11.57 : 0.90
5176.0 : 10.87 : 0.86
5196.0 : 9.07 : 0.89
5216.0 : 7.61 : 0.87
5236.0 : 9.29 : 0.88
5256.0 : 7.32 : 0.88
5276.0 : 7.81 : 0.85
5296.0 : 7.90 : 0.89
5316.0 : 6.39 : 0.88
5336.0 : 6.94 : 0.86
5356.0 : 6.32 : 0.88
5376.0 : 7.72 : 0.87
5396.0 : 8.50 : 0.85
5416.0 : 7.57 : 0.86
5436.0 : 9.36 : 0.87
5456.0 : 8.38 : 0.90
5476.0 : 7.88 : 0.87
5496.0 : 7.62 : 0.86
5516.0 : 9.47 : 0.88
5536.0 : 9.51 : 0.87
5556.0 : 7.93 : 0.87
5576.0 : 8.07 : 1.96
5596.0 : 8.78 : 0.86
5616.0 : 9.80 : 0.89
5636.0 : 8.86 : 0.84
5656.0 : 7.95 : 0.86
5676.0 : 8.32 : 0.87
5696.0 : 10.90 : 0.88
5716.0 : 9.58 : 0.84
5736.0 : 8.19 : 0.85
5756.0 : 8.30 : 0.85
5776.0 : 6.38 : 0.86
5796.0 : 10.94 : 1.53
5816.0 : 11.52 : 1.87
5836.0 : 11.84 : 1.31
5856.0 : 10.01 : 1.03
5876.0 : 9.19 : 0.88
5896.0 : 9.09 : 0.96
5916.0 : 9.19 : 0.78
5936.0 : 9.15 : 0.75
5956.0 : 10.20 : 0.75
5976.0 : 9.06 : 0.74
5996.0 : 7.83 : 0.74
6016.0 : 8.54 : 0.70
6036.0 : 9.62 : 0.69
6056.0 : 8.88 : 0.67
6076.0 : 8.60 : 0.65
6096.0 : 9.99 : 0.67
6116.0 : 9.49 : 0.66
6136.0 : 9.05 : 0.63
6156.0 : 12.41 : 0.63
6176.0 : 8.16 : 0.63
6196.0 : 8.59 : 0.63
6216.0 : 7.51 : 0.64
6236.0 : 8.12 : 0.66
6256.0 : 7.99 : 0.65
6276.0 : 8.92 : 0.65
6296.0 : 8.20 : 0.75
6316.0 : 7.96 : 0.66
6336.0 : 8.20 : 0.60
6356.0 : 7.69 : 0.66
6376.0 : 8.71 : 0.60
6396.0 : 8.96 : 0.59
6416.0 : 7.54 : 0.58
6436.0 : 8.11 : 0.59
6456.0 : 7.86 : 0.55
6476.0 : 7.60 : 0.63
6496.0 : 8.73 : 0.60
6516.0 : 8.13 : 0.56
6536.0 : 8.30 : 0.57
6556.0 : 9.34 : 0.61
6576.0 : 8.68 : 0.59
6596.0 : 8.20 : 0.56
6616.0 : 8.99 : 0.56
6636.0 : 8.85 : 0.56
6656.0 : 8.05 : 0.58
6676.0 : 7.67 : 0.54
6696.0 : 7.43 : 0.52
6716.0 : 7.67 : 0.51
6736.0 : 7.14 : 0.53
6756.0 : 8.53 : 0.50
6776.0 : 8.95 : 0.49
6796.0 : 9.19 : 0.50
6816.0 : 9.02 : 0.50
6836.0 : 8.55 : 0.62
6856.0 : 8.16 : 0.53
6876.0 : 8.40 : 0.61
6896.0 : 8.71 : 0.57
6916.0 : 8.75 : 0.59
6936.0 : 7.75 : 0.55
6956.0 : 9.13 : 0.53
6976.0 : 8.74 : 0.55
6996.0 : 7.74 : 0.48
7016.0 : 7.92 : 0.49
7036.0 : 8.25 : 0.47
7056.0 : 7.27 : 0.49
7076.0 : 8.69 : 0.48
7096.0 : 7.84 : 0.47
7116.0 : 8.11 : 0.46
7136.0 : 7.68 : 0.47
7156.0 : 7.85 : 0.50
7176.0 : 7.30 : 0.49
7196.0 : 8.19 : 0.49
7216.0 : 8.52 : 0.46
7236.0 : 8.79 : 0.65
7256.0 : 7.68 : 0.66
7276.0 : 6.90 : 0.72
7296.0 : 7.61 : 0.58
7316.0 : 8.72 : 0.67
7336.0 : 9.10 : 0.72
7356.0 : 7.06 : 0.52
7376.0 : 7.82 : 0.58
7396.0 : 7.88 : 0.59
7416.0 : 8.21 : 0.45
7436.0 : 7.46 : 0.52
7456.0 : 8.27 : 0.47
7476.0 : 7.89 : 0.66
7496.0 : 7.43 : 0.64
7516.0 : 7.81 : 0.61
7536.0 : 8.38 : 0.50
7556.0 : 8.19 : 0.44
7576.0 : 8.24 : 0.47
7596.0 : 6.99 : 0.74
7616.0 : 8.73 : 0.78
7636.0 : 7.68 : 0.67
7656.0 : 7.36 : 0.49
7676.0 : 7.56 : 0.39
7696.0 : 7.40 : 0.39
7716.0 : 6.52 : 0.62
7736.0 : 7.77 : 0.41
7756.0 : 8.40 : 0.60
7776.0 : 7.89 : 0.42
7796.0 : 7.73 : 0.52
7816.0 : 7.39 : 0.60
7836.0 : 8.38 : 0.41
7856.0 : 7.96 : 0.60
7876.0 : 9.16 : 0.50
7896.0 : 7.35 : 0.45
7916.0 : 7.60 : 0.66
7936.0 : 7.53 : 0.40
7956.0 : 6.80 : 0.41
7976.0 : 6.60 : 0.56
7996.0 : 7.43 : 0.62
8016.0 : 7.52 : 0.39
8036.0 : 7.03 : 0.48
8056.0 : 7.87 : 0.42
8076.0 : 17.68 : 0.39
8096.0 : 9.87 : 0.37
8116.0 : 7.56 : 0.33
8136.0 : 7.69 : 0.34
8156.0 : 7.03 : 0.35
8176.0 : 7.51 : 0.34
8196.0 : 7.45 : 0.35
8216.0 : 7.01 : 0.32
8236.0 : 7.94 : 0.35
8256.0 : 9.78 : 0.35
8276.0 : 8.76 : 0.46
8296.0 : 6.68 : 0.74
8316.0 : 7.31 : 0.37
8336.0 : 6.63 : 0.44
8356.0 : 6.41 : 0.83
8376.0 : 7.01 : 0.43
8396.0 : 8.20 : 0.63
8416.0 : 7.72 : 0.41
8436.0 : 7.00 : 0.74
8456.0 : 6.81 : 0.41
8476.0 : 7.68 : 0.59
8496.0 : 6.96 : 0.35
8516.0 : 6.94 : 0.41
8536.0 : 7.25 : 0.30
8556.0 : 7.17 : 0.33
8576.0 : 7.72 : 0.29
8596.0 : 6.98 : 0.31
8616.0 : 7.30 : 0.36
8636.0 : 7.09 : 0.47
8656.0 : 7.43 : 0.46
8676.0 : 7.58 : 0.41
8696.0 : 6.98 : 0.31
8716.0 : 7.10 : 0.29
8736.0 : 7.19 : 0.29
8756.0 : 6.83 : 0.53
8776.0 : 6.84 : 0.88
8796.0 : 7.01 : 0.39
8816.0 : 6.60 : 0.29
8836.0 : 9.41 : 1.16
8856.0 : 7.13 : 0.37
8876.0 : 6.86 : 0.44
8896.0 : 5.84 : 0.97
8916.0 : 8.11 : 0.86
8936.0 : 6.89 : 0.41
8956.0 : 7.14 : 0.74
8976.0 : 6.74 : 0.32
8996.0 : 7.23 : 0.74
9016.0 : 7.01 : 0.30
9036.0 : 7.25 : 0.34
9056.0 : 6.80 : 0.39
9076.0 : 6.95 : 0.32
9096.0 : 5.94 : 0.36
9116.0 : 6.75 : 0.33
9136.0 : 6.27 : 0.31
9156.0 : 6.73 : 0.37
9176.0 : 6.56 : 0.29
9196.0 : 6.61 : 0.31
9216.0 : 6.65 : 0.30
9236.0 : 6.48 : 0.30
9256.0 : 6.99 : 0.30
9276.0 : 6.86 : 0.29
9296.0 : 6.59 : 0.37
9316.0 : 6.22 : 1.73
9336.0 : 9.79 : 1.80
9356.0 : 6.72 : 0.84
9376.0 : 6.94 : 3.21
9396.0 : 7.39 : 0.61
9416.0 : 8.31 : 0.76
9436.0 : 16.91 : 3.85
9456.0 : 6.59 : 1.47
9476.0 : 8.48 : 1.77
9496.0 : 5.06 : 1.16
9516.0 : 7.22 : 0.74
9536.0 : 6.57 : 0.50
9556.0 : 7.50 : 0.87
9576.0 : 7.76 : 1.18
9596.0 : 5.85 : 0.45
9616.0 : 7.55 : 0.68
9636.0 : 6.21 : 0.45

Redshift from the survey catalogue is 0.23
